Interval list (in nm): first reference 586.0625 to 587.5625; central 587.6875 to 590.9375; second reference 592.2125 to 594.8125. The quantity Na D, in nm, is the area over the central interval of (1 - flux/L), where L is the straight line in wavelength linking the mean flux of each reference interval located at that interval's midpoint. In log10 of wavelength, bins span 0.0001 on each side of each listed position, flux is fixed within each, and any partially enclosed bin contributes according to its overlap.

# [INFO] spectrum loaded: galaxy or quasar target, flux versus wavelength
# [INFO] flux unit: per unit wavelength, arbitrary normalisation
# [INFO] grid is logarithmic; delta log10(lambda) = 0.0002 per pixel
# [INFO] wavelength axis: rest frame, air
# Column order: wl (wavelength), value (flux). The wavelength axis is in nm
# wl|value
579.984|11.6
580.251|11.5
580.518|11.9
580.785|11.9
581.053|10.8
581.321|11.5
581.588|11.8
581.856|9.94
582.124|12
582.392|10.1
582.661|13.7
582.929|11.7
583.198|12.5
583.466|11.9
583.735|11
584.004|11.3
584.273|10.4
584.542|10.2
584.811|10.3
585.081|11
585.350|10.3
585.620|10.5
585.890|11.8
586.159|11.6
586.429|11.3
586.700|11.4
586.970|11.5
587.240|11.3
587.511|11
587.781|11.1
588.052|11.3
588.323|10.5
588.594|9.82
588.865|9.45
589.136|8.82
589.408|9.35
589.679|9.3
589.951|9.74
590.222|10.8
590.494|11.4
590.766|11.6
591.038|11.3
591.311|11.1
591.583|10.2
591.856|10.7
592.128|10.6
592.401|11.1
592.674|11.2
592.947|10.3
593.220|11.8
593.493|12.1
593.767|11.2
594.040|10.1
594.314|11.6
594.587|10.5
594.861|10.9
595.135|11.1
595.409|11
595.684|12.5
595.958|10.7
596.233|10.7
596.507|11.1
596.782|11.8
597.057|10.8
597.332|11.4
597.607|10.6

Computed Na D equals 0.29 nm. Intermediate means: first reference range 11.4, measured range 10.3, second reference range 11.1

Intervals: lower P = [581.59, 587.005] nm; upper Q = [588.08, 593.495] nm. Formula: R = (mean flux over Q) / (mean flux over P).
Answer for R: 0.94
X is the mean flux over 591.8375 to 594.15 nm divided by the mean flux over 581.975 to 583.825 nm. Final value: 0.93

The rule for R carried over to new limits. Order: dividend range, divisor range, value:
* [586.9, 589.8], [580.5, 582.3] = 0.91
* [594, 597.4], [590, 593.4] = 1.01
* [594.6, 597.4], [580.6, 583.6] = 0.96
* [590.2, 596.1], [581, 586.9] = 0.99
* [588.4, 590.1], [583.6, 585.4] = 0.89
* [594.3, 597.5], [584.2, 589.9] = 1.06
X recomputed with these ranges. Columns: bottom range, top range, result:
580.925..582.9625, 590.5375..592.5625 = 0.96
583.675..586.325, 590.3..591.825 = 1.02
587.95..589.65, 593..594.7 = 1.14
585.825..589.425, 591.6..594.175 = 1.02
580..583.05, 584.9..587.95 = 0.97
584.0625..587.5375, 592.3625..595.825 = 1.02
